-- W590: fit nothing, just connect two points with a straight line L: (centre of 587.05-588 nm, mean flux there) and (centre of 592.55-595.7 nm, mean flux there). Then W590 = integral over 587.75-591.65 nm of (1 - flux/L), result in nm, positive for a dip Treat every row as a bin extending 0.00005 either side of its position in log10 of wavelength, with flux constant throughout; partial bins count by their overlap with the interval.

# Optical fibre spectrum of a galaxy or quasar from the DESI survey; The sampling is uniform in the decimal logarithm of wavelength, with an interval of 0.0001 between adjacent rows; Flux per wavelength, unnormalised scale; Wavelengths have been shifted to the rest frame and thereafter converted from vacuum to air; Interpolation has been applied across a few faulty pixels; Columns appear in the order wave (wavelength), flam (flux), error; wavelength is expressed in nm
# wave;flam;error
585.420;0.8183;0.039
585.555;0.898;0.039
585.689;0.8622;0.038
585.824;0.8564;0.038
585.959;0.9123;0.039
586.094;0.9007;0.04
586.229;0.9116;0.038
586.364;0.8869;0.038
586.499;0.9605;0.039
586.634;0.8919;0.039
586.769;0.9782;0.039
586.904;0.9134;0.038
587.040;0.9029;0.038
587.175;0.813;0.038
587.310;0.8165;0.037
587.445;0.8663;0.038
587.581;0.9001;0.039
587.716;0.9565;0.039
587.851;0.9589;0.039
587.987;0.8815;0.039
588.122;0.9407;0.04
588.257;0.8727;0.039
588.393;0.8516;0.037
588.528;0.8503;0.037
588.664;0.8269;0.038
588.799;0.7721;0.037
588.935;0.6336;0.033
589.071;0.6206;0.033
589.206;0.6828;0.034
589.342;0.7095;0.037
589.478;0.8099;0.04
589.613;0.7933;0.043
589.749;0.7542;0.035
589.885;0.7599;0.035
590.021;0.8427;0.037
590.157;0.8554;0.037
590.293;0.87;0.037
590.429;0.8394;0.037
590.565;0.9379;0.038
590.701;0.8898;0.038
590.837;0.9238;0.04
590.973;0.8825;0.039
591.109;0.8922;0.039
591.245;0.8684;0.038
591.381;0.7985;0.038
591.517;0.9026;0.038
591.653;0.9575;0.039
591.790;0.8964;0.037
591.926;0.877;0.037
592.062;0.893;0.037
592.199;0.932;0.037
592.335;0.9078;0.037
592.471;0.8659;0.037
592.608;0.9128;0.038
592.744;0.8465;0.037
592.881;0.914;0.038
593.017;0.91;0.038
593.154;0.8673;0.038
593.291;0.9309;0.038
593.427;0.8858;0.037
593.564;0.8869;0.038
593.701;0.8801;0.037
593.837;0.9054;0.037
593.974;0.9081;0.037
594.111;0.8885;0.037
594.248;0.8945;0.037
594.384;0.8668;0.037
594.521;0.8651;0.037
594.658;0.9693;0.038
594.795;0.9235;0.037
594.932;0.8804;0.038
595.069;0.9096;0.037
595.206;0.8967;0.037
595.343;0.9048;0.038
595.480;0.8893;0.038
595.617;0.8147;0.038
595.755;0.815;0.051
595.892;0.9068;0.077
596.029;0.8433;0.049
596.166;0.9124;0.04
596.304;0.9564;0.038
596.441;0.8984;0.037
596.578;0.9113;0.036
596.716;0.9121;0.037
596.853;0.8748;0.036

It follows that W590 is 0.245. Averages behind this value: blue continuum 0.886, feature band 0.833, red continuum 0.893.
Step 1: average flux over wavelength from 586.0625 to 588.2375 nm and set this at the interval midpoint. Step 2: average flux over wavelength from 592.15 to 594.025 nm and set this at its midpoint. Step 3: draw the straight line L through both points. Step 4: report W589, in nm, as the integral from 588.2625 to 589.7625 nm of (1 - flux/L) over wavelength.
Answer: 0.24 nm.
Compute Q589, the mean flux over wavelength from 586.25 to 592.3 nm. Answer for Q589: 0.857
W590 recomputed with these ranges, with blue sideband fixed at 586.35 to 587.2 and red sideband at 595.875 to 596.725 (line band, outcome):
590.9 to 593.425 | 0.05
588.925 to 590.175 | 0.22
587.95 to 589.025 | 0.10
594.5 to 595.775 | 0.02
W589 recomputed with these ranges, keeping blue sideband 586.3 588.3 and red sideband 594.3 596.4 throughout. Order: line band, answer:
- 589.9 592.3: 0.04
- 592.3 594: 0.00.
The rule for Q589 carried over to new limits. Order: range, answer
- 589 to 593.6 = 0.856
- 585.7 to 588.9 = 0.885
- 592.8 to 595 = 0.898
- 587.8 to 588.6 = 0.891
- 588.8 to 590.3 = 0.753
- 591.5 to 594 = 0.899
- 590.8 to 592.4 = 0.894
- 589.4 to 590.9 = 0.842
